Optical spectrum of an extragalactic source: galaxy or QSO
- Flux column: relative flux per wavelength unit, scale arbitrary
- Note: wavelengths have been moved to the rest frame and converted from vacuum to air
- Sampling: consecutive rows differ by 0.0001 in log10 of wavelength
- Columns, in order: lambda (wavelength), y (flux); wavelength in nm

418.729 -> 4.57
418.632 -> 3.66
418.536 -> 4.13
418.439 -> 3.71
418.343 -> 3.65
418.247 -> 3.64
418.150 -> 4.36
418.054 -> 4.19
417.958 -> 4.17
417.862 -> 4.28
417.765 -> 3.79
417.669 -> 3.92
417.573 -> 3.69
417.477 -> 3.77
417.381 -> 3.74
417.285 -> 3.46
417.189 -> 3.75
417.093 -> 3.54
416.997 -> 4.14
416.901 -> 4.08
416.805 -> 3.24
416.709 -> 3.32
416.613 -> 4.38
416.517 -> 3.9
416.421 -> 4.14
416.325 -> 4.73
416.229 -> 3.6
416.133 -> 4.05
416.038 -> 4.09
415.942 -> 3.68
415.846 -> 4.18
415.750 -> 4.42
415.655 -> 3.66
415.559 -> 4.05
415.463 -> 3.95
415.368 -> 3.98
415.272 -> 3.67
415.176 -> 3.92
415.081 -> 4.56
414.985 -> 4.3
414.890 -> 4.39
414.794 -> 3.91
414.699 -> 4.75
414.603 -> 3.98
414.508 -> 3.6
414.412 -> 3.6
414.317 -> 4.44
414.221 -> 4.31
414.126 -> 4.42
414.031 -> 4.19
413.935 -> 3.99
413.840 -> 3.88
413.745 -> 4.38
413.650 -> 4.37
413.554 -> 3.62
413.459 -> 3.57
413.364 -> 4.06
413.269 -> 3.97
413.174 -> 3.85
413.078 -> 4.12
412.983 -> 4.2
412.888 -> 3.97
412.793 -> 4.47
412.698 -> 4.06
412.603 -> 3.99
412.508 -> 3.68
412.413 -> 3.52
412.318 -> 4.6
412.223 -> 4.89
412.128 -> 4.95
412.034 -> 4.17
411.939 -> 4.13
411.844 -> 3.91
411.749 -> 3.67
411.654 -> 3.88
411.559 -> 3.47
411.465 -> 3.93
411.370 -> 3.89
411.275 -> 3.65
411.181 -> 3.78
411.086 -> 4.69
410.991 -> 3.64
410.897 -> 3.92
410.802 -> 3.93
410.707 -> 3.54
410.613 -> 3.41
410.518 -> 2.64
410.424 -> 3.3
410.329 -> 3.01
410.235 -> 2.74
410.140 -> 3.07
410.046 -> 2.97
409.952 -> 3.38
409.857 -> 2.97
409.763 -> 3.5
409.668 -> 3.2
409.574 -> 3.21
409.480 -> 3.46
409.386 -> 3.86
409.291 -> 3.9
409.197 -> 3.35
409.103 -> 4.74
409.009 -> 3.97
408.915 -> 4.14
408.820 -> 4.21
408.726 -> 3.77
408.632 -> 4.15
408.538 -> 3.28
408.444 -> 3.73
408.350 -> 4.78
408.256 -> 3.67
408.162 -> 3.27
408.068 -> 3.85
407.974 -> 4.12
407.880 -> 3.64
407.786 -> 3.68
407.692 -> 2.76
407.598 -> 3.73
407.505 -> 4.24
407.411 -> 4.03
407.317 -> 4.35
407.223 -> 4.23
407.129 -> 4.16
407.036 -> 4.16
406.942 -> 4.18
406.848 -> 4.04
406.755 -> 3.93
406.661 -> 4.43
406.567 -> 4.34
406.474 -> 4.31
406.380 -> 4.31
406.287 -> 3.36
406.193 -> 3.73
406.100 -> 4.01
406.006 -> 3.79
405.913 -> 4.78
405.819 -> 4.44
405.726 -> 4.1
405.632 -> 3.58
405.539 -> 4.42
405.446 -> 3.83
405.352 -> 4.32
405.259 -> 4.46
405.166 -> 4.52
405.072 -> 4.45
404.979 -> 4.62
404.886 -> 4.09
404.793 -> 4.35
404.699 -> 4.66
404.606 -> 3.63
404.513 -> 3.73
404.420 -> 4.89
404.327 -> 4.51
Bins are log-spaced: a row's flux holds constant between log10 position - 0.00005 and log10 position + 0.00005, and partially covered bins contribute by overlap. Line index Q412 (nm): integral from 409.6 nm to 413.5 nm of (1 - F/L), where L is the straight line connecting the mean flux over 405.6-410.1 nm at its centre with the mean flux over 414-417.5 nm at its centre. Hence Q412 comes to 0.17 nm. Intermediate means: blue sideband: 3.87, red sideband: 4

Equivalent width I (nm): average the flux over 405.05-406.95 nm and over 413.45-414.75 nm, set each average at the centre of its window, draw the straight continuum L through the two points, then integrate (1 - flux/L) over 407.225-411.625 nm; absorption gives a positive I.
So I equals 0.49 nm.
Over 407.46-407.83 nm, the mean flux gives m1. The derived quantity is 3.6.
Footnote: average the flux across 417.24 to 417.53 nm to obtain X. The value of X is 3.66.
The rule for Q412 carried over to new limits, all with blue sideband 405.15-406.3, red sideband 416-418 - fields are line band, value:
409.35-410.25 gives 0.176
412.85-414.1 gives -0.018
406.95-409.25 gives 0.083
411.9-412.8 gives -0.057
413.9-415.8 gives -0.082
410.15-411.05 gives 0.149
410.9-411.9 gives 0.037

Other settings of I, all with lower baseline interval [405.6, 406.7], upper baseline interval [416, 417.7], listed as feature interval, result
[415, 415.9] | -0.04 nm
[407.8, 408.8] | 0.05 nm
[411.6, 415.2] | -0.16 nm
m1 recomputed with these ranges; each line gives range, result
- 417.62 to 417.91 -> 3.99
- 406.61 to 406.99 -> 4.14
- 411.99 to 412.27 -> 4.69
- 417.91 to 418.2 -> 4.24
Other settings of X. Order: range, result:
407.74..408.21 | 3.71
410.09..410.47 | 3.03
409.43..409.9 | 3.28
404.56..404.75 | 4.14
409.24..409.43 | 3.86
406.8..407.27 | 4.16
